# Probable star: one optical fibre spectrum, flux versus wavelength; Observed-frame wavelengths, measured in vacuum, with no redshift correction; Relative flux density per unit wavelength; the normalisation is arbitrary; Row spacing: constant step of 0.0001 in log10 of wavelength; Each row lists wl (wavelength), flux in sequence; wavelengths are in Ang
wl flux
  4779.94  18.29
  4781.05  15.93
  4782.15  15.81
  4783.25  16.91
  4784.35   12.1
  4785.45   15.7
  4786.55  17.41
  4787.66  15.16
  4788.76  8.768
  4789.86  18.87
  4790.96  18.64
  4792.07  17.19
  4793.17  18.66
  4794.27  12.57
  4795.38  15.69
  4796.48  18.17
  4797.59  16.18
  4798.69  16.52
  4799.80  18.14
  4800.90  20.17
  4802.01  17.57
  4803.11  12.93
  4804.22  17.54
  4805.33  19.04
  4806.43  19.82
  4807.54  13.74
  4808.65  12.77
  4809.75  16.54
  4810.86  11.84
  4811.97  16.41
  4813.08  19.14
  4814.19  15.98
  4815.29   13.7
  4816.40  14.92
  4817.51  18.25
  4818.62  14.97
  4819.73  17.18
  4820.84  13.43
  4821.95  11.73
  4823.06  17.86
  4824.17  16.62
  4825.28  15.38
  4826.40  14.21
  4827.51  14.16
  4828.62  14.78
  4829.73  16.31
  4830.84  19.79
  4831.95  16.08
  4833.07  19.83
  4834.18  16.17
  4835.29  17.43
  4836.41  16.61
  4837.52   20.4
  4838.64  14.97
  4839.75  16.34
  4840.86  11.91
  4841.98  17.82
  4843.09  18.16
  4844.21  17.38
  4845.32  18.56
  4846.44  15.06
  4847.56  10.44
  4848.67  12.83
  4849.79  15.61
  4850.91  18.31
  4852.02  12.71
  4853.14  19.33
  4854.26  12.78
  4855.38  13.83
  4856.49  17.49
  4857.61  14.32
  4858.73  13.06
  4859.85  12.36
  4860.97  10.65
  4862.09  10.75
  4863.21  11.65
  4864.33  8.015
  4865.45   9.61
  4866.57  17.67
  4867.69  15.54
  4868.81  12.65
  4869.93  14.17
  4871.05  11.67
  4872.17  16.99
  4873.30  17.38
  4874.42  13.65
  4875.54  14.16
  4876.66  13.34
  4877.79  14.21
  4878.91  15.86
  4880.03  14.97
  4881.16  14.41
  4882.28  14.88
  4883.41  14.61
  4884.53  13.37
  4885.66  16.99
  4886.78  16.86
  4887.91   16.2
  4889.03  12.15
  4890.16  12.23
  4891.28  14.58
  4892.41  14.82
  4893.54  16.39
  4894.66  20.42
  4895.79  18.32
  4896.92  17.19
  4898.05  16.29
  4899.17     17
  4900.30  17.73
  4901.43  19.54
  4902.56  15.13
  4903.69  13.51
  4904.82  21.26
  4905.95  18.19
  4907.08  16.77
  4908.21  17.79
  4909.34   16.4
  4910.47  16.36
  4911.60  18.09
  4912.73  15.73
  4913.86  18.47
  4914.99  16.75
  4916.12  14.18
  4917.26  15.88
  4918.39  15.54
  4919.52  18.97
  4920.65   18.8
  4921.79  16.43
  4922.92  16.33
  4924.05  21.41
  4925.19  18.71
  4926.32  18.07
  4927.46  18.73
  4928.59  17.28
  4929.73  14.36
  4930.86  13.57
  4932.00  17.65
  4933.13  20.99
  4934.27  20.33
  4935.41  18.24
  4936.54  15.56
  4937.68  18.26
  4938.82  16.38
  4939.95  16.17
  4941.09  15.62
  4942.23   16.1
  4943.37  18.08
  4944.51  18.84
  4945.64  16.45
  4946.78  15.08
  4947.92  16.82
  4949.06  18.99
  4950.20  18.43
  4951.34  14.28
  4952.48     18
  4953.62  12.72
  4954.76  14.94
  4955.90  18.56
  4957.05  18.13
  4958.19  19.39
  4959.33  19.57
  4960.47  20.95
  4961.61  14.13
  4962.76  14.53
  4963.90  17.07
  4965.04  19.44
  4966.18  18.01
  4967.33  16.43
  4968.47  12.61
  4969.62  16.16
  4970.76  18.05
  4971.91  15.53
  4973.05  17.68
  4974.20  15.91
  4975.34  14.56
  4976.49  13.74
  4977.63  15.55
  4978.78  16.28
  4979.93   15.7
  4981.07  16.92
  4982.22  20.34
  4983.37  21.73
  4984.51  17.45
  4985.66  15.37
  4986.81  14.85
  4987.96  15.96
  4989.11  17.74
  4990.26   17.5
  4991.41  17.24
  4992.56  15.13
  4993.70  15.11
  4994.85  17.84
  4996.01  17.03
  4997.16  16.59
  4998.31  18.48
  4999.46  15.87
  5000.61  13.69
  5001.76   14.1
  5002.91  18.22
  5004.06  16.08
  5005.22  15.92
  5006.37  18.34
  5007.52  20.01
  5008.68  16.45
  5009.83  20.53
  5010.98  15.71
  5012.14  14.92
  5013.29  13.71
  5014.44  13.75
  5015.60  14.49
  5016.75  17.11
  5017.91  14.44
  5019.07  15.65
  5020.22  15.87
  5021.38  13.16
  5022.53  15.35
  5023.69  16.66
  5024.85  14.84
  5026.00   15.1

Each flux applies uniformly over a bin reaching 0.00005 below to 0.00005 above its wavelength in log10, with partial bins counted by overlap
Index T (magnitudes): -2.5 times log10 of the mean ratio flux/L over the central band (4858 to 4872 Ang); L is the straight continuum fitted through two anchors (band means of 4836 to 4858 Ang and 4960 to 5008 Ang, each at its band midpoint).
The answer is 0.26 mag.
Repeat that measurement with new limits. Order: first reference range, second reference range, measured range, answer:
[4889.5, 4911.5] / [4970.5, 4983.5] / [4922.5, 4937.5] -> -0.07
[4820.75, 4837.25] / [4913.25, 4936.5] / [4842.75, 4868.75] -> 0.17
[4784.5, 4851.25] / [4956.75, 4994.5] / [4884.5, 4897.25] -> 0.04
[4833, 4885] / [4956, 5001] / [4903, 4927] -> -0.11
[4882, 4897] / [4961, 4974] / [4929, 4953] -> -0.06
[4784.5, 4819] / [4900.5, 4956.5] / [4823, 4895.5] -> 0.11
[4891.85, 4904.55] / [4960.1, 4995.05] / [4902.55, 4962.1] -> -0.02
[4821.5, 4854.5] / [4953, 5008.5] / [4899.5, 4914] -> -0.06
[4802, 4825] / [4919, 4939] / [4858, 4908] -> 0.14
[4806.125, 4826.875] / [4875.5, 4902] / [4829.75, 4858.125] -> -0.04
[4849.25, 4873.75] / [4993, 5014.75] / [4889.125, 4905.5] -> -0.14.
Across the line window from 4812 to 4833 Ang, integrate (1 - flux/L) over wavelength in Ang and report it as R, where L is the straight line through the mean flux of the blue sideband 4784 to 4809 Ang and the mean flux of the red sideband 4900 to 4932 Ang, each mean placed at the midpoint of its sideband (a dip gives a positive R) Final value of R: 0.7 Ang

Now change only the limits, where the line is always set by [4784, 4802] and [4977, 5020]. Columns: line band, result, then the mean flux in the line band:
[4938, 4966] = -1.0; 17.1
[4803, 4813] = 0.3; 15.9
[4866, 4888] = 2.0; 14.9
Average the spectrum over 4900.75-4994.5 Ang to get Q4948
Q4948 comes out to 17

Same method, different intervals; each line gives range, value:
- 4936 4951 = 16.9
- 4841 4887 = 14.4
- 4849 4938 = 15.8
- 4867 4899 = 15.2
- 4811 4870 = 15.2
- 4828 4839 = 17.3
